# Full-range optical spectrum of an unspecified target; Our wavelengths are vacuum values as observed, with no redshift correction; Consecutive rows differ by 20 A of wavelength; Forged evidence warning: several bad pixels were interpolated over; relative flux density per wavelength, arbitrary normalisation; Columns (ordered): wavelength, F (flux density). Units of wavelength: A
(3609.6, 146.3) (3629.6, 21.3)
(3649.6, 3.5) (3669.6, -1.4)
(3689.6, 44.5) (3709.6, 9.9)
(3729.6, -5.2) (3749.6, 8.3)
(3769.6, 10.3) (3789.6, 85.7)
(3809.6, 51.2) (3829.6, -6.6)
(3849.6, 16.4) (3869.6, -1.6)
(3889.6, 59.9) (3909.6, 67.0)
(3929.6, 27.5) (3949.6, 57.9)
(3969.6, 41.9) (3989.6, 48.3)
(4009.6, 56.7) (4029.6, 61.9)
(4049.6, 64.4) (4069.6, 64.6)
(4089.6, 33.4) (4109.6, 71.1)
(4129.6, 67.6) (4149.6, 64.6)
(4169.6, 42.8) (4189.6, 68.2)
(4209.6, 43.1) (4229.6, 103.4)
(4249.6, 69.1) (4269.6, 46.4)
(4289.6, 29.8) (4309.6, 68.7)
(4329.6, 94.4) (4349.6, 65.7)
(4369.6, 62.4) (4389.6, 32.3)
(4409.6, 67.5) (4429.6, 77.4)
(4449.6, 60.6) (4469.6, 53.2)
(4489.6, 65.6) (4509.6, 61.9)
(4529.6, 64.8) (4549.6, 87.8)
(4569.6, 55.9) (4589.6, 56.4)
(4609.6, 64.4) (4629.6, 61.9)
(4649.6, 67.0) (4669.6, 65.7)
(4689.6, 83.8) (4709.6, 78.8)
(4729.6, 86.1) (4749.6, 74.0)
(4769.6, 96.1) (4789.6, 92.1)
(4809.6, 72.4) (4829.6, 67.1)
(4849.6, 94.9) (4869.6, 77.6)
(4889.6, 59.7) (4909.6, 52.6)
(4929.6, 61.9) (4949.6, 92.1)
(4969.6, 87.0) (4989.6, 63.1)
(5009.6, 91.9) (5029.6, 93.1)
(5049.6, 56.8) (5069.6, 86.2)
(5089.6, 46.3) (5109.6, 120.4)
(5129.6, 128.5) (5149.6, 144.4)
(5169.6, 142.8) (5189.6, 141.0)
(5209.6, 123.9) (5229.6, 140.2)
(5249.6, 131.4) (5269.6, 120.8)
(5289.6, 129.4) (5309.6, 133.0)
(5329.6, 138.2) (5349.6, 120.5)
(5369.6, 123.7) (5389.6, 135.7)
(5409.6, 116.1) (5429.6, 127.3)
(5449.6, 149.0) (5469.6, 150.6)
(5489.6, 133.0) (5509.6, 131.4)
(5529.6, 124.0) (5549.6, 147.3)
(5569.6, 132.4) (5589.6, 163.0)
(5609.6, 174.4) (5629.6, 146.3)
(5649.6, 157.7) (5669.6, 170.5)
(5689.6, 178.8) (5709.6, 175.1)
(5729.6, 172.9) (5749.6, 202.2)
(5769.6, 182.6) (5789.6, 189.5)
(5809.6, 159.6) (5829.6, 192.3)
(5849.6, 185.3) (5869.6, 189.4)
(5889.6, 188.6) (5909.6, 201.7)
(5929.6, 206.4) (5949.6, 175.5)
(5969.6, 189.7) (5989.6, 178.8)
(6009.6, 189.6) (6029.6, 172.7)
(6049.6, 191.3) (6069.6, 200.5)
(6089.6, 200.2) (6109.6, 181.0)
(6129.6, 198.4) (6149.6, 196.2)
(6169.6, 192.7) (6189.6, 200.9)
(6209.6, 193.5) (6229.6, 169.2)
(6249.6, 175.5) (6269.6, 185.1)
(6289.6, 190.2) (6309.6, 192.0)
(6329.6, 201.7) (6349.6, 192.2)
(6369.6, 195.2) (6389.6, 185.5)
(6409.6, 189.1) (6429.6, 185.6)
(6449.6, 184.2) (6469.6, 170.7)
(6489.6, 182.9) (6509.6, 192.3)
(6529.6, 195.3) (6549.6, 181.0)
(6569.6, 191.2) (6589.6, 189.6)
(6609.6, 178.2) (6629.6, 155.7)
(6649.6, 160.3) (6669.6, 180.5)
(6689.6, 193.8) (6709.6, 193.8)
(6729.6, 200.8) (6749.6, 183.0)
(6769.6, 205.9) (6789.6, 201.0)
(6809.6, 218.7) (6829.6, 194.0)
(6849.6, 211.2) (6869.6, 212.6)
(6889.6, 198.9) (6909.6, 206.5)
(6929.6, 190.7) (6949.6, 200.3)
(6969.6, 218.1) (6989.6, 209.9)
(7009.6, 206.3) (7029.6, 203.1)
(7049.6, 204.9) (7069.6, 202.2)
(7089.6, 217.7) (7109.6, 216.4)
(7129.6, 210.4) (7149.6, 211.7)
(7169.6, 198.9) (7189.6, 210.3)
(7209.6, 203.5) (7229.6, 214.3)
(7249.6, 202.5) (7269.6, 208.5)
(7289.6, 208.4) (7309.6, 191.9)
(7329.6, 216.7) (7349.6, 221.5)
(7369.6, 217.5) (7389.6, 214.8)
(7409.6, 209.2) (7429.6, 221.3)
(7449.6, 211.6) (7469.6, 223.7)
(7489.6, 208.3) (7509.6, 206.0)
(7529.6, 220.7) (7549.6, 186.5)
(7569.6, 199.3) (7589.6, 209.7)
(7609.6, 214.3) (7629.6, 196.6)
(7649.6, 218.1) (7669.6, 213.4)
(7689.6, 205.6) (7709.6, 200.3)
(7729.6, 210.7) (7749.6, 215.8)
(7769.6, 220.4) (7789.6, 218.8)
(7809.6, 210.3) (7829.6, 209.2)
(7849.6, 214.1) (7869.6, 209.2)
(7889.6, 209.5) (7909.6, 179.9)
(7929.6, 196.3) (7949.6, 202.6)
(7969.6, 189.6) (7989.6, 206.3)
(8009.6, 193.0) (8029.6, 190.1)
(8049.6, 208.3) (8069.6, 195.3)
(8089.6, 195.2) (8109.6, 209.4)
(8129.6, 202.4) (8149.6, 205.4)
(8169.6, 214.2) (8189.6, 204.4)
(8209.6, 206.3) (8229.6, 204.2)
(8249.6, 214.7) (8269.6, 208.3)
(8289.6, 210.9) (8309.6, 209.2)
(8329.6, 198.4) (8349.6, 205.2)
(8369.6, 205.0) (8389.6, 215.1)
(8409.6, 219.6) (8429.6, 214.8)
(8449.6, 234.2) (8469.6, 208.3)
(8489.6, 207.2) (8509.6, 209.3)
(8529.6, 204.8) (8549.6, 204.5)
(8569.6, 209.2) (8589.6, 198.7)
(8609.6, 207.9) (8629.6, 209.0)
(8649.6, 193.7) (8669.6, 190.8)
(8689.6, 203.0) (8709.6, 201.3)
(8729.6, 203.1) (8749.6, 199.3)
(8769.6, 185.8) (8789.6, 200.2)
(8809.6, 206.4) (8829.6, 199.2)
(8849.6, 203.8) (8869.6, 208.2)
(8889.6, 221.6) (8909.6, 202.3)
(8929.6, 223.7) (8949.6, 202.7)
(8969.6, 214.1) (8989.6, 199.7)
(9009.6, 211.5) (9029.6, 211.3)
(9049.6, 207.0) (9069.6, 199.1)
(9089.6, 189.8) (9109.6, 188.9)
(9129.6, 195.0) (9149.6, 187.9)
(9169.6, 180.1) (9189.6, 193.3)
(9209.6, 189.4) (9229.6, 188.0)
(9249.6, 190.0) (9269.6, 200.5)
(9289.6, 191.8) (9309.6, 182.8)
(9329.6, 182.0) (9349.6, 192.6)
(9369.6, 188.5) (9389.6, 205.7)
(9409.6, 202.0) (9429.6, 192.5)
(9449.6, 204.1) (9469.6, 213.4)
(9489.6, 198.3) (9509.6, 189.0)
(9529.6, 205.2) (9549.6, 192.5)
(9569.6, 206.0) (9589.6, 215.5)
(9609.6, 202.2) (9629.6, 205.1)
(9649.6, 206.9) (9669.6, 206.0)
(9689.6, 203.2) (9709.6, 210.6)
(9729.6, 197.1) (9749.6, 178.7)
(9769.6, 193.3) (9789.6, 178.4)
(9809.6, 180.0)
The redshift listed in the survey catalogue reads 0.282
